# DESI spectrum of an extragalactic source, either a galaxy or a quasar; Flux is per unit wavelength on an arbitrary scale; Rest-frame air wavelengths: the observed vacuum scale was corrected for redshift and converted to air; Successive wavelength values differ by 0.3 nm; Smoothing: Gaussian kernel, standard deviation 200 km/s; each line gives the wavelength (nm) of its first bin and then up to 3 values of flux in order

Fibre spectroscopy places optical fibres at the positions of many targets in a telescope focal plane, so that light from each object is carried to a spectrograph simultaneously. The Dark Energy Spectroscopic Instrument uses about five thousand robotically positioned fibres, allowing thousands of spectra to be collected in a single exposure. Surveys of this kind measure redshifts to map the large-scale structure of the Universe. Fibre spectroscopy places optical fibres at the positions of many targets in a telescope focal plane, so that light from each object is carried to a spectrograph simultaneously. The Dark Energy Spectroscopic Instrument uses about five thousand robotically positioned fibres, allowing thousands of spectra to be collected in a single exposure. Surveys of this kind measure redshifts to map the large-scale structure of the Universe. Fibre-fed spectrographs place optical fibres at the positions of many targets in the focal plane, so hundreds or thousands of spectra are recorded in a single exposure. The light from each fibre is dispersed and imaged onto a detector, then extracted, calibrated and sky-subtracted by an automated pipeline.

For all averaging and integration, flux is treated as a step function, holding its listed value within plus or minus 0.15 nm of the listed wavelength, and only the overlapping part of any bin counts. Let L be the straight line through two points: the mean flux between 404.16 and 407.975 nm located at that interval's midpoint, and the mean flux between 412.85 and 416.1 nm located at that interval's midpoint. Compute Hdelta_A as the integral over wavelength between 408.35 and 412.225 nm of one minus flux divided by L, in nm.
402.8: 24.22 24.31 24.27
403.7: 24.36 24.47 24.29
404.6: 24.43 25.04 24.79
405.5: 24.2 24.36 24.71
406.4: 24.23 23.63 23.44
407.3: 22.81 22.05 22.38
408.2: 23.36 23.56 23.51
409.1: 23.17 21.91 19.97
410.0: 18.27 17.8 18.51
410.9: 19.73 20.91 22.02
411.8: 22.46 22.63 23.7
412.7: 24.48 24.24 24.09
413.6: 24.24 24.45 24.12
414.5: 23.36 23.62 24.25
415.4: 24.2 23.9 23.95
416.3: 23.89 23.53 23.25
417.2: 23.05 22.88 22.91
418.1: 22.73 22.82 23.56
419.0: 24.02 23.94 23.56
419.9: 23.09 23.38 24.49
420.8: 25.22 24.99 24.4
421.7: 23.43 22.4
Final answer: 0.46 nm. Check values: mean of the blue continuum 23.9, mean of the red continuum 24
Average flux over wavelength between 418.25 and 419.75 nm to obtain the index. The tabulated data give 23.6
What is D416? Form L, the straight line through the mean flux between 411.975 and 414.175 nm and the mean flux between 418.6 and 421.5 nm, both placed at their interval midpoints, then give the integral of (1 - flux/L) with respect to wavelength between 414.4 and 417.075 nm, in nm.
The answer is 0.03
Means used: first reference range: 24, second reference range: 24.1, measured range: 23.8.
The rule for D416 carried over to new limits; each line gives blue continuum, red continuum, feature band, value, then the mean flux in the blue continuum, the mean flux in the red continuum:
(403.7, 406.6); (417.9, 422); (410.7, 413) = 0.17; 24.5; 23.8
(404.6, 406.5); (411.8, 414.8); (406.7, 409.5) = 0.16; 24.6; 23.8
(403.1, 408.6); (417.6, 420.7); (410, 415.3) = 0.26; 23.9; 23.5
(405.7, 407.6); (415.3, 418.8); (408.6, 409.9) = 0.09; 23.7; 23.4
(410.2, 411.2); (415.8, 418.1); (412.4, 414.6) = -0.33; 19.1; 23.3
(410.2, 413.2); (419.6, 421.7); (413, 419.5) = -0.20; 21.8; 24.2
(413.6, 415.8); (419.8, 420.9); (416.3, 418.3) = 0.08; 24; 24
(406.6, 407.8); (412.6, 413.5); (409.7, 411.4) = 0.32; 22.9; 24.3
